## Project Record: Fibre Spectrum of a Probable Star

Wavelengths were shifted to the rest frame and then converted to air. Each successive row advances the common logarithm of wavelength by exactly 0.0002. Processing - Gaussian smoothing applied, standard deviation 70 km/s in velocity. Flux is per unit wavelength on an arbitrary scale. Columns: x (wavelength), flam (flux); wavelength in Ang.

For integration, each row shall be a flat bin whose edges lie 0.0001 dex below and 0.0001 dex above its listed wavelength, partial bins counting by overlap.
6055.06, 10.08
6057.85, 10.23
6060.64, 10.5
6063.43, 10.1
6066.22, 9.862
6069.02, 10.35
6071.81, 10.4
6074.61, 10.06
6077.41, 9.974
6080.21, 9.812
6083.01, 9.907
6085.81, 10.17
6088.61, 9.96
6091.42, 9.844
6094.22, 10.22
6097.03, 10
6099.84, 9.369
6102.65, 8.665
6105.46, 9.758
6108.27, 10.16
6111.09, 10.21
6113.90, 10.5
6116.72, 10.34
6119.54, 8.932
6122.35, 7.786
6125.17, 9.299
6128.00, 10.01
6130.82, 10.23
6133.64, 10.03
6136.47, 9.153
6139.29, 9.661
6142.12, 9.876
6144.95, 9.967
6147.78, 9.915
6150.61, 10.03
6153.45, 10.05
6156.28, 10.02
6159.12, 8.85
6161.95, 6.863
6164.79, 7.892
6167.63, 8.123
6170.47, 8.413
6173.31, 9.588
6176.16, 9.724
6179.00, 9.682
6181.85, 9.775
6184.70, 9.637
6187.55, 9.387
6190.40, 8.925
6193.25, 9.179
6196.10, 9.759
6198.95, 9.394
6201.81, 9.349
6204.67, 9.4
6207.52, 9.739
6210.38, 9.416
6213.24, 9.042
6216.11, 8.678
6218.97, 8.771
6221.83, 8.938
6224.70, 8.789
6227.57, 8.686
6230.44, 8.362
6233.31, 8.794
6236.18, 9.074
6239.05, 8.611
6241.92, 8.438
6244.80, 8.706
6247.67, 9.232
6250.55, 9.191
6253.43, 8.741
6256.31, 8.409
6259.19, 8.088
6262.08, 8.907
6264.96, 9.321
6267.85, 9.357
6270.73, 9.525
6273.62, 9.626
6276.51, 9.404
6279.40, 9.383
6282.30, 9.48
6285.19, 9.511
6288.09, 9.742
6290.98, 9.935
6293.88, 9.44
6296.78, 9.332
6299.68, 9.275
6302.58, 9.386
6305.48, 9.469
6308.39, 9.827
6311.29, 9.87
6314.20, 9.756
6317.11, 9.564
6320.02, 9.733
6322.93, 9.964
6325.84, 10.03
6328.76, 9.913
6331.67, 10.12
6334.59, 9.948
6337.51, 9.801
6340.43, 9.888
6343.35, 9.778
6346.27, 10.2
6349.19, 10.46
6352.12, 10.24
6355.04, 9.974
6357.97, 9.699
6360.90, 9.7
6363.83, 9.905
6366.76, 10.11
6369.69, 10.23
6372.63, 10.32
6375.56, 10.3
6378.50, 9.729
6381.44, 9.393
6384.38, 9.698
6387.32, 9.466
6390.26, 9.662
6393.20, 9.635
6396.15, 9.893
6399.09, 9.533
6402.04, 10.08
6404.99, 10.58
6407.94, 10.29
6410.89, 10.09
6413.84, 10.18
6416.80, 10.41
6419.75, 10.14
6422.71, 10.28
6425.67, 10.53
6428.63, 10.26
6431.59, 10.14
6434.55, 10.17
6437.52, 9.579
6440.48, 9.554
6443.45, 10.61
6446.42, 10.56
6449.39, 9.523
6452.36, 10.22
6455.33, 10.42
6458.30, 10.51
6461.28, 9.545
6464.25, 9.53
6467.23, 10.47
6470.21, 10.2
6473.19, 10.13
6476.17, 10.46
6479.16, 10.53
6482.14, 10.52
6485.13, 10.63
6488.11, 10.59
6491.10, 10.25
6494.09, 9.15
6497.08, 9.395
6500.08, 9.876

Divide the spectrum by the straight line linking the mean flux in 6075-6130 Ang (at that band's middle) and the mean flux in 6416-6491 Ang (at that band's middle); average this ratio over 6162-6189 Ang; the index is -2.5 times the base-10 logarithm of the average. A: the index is 0.09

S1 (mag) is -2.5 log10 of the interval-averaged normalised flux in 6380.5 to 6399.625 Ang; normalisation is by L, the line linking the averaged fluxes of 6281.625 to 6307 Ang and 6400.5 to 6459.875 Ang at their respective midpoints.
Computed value 0.04 mag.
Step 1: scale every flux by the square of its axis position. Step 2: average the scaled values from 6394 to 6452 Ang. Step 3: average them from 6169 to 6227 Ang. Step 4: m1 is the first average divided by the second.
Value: 1.17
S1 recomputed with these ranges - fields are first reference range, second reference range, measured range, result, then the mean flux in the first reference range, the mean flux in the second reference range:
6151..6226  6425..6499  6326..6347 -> -0.03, 9.14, 10.1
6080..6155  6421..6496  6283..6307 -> 0.05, 9.77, 10.2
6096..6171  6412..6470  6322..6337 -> -0.01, 9.42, 10.1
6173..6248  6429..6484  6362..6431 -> -0.01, 9.14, 10.2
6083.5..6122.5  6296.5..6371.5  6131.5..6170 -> 0.06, 9.78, 9.86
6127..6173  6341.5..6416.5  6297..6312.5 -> 0.02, 9.32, 9.97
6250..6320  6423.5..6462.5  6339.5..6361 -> -0.04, 9.37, 10.1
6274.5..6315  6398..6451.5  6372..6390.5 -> 0.02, 9.56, 10.1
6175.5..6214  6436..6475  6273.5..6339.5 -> 0.01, 9.46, 10.1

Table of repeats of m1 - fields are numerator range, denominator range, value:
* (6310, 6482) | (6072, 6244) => 1.15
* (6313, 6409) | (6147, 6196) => 1.15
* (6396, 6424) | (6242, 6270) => 1.20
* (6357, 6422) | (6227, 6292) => 1.14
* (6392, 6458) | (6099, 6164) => 1.17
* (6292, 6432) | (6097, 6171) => 1.13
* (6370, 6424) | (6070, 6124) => 1.12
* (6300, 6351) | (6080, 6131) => 1.09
